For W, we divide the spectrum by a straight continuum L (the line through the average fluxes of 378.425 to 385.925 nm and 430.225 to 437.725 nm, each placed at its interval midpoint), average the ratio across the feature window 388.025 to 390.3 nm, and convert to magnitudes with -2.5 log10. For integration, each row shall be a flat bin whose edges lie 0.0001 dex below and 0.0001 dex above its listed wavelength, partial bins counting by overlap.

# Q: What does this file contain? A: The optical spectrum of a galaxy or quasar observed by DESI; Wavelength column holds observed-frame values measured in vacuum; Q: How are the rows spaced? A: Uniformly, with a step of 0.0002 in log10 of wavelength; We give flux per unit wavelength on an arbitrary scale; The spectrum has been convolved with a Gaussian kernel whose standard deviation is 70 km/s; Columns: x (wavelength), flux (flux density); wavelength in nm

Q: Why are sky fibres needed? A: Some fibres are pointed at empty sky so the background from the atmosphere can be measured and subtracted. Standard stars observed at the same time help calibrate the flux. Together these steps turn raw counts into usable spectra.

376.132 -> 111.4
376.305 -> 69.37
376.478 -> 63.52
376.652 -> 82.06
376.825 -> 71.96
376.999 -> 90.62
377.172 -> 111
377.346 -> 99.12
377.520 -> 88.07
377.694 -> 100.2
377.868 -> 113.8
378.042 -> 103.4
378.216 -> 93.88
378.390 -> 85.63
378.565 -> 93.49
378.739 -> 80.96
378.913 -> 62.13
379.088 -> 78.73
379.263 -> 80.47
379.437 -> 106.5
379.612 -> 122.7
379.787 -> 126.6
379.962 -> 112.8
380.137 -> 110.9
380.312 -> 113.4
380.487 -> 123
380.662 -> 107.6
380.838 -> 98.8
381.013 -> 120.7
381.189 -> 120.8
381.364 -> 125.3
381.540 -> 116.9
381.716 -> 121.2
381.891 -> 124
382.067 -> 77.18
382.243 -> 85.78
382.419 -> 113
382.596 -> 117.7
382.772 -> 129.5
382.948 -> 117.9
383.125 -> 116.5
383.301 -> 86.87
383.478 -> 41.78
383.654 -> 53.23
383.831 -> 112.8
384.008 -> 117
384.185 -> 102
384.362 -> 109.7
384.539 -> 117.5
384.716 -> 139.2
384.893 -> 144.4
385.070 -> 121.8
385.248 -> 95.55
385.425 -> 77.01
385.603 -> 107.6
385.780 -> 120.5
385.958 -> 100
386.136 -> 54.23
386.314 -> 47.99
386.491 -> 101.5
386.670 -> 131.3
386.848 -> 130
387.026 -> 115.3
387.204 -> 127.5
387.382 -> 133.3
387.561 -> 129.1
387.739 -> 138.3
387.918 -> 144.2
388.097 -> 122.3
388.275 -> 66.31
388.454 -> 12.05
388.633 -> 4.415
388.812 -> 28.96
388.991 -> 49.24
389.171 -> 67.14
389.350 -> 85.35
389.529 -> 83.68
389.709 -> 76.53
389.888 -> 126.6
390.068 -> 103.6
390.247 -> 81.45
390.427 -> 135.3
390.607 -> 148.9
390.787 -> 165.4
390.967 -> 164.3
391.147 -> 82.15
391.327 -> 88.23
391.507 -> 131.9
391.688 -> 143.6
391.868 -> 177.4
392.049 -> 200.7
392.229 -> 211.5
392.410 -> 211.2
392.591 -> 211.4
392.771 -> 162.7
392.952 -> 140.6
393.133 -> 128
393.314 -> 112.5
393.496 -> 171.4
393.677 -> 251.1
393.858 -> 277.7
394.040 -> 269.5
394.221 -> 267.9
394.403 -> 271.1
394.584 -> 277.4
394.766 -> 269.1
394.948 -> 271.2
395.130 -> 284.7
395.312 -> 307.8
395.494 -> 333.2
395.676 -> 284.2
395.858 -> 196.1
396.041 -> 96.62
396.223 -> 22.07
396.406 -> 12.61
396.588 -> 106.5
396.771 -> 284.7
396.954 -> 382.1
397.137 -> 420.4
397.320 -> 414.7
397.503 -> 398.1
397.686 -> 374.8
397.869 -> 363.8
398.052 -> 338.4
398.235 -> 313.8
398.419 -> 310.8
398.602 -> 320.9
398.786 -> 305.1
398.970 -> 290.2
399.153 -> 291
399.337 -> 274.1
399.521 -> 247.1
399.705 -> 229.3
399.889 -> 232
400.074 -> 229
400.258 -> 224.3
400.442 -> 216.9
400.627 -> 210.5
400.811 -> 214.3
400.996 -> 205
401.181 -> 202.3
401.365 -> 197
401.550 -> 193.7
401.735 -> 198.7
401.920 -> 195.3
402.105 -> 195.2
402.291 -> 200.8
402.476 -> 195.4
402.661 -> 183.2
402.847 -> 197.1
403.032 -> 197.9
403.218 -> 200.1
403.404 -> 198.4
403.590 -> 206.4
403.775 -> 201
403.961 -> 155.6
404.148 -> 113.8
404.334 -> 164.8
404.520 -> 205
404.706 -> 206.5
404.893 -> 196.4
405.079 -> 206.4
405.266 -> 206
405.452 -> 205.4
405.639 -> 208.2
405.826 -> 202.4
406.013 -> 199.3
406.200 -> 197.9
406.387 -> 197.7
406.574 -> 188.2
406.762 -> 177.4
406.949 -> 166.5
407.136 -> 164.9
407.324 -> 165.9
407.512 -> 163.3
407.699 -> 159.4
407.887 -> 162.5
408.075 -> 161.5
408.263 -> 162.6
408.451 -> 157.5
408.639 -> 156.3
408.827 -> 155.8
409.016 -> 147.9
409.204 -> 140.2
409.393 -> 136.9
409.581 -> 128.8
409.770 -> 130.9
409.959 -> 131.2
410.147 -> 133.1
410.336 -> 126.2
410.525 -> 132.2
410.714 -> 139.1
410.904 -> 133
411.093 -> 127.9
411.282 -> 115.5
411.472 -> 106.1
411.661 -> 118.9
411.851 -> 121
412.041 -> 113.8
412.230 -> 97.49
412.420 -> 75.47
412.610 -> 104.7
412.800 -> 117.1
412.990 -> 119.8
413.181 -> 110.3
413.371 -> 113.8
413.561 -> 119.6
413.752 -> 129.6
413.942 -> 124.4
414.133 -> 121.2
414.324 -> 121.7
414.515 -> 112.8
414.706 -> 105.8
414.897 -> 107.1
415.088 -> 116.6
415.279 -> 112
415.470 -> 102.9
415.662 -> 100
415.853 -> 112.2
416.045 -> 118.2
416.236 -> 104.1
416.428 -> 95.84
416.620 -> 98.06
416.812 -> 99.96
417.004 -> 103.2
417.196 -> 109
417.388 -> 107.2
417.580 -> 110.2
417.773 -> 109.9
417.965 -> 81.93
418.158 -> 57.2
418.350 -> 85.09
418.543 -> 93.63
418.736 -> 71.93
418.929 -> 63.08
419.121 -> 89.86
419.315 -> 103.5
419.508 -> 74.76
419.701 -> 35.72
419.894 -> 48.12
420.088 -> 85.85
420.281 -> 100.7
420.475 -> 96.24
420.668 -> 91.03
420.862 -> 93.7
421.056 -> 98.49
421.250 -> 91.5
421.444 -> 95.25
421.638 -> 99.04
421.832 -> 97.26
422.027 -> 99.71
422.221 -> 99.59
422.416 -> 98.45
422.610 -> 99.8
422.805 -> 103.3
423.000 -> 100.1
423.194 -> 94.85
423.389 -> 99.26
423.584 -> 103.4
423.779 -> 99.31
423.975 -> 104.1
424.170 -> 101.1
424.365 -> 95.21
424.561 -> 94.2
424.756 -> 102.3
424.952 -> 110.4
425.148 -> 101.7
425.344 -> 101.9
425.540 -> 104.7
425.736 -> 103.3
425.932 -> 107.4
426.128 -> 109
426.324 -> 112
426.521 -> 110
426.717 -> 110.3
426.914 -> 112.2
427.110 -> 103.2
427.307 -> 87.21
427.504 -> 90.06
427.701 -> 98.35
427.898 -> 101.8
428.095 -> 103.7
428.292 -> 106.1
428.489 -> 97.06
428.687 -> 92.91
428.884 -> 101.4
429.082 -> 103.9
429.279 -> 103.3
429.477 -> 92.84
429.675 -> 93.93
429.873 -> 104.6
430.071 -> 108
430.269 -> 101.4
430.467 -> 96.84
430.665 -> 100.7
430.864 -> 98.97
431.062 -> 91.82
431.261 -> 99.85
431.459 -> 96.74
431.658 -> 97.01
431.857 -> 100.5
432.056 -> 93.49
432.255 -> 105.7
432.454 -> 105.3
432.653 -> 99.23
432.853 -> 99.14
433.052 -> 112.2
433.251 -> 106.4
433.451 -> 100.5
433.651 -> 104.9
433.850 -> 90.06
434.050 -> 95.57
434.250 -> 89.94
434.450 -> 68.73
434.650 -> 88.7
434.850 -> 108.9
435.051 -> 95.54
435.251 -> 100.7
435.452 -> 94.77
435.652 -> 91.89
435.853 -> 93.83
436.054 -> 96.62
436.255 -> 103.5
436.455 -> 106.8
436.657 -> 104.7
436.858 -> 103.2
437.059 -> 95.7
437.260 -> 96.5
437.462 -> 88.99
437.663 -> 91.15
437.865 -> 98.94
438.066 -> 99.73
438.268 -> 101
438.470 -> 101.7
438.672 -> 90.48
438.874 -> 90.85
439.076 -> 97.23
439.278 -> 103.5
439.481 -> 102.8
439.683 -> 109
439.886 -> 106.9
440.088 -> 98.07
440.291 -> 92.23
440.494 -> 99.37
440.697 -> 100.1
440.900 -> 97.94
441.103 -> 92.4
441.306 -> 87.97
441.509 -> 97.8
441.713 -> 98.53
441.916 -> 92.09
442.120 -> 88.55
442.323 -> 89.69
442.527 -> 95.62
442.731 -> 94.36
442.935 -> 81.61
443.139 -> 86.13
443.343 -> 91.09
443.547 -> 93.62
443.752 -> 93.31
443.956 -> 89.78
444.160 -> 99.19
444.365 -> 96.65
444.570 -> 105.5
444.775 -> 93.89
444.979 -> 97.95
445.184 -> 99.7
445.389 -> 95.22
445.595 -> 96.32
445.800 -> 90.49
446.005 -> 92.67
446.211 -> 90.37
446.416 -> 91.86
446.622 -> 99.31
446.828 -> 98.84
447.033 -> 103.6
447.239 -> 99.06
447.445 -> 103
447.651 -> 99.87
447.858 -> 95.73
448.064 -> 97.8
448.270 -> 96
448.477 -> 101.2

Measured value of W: 0.449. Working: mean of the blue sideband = 106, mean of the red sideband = 97.8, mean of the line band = 69.3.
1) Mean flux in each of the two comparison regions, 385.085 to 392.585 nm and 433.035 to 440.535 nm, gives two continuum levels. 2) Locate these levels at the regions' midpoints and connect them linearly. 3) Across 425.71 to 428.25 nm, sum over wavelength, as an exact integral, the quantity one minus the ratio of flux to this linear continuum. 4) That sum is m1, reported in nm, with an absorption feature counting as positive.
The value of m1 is -0.08 nm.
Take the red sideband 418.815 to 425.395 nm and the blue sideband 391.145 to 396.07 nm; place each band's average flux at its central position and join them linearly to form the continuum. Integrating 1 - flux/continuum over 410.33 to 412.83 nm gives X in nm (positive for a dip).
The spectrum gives 0.39 nm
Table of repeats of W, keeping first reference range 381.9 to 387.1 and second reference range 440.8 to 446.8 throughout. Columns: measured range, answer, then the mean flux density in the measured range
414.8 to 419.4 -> 0.001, 98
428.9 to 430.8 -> -0.050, 101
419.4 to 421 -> 0.229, 79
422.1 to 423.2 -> -0.029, 99.8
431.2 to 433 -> -0.048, 100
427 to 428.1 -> -0.007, 97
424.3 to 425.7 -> -0.053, 102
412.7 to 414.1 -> -0.206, 119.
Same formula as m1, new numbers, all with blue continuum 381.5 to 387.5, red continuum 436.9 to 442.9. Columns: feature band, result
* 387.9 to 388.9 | 0.46 nm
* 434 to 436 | 0.09 nm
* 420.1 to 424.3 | 0.06 nm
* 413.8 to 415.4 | -0.23 nm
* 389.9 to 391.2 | -0.27 nm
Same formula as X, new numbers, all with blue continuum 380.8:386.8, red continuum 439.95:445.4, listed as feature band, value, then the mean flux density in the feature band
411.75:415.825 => -0.49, 112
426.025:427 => -0.13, 111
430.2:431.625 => -0.02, 97.9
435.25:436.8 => -0.06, 99.1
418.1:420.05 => 0.51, 73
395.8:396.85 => -0.13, 115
